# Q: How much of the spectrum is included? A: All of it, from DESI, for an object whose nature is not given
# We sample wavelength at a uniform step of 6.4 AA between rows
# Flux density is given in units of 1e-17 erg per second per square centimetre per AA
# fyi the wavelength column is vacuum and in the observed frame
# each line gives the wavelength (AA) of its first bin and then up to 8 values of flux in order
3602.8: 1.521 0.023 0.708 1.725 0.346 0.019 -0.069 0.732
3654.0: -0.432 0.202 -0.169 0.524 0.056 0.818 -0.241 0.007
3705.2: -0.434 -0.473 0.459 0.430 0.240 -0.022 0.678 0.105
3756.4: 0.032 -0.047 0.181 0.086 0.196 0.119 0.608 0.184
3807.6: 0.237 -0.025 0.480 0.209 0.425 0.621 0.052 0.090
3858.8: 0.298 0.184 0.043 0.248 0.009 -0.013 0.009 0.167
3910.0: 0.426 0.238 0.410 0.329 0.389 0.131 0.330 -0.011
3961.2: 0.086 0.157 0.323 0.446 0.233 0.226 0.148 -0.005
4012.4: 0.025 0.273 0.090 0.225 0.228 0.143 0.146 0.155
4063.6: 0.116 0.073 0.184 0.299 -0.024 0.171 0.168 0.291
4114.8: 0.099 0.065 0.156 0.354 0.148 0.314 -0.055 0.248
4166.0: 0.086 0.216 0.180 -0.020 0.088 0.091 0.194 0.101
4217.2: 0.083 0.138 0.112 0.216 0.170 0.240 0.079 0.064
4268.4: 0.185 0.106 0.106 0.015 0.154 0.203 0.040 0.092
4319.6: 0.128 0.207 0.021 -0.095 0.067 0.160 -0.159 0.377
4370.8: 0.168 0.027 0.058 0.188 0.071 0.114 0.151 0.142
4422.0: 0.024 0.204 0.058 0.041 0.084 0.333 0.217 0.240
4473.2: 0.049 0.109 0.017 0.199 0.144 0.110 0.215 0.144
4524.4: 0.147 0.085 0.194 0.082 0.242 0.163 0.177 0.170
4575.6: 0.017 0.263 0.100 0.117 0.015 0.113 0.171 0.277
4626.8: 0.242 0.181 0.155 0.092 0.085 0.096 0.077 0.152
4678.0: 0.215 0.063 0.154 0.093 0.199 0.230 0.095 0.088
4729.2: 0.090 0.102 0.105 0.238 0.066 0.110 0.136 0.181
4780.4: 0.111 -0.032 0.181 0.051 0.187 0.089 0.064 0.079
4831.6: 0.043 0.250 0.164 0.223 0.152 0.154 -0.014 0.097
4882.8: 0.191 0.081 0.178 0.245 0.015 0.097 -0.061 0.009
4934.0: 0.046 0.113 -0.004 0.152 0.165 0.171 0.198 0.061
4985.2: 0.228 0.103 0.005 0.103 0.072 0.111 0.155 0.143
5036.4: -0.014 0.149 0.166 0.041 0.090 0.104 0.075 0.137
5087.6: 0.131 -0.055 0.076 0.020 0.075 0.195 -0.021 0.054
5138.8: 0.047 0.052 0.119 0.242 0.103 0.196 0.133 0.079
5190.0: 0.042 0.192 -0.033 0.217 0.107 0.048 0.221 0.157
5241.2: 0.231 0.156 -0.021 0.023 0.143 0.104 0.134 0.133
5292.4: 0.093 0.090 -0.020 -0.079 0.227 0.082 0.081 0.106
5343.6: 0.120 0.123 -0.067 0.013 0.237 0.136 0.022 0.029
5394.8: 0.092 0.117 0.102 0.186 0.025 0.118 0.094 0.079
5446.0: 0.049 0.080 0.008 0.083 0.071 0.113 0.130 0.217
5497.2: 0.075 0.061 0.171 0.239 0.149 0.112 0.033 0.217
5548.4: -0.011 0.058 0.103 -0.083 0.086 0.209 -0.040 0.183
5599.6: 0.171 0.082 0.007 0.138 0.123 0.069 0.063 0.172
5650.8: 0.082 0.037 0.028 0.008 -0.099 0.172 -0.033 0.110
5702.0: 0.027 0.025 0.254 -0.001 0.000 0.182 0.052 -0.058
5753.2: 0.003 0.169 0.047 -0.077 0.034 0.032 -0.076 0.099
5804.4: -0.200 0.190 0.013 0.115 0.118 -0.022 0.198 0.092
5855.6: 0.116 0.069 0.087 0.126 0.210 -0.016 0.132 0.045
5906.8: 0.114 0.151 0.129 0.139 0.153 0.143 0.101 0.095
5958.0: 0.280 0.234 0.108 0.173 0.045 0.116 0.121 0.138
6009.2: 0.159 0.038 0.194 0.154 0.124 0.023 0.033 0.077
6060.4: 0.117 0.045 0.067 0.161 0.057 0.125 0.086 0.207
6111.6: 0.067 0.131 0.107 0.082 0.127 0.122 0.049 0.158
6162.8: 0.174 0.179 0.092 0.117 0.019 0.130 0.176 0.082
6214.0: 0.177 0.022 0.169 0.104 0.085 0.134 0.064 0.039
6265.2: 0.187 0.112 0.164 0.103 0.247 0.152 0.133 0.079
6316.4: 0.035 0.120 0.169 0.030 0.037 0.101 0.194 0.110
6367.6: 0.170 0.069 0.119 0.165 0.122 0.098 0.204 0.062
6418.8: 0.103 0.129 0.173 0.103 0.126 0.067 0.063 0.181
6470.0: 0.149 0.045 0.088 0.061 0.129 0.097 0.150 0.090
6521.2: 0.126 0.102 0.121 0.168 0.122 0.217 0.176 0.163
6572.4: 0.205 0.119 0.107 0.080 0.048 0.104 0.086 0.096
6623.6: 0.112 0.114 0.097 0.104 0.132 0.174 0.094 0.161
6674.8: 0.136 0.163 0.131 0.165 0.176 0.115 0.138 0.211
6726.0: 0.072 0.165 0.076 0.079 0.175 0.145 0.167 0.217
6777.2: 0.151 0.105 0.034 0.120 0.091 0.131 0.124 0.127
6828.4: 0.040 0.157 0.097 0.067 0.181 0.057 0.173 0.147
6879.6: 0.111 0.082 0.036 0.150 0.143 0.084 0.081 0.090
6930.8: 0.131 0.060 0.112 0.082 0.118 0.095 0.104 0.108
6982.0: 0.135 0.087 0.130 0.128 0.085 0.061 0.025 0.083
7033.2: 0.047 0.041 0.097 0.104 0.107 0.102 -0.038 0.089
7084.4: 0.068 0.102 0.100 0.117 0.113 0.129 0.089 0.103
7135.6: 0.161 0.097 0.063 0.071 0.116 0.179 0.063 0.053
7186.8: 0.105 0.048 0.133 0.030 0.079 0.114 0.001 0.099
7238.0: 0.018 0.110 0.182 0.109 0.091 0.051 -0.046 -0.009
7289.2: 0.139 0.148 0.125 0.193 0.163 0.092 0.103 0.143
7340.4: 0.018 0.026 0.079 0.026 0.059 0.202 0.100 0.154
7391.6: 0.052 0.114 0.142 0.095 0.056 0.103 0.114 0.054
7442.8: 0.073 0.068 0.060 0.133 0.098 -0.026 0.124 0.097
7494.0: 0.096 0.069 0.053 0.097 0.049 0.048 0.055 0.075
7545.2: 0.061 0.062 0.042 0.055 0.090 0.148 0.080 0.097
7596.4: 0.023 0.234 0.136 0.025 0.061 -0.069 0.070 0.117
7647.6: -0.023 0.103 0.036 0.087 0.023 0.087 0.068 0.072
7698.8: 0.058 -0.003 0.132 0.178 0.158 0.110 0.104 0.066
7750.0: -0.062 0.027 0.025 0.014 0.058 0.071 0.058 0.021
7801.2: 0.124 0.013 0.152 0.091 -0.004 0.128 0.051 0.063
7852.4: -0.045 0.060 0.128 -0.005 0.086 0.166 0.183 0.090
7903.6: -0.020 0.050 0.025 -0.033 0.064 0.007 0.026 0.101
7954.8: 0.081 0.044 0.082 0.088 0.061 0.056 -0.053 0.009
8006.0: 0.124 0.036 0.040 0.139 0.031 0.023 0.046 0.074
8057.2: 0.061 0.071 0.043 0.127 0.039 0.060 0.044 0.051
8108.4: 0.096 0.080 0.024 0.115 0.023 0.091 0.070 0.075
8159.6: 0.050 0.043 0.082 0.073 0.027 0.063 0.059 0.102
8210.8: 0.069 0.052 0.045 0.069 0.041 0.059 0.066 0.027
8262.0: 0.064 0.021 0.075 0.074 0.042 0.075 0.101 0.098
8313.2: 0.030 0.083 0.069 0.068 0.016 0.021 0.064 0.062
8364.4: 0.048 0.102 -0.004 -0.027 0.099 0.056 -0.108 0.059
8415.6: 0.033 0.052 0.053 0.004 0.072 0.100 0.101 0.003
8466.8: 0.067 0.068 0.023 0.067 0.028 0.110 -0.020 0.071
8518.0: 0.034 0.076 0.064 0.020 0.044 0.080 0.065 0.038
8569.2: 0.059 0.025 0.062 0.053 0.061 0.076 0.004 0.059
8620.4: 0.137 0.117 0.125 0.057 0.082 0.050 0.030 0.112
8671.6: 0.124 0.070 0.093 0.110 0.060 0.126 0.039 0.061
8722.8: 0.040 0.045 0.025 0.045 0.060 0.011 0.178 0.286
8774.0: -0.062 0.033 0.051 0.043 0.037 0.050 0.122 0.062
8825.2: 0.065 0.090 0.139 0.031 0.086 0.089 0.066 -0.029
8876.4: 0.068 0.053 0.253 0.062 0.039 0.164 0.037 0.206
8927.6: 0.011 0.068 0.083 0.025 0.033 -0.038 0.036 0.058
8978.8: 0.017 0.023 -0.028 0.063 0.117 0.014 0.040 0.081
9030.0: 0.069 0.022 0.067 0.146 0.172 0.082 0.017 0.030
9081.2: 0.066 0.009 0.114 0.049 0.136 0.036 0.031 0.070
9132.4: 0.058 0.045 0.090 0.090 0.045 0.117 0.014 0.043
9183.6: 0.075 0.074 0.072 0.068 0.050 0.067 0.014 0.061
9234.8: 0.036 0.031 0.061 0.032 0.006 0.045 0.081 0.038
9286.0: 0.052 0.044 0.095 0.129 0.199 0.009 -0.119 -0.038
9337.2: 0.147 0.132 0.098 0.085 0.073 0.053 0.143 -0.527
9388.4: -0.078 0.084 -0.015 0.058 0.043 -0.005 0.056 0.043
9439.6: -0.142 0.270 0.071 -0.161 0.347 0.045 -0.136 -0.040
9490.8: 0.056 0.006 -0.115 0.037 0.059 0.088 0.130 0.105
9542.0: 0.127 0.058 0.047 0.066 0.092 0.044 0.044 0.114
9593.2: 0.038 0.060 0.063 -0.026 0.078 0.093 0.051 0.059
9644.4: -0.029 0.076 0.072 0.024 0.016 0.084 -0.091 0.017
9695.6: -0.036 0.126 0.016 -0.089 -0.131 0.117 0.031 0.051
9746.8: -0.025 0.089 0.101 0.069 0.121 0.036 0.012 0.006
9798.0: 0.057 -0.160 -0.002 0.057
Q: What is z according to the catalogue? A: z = 0.58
